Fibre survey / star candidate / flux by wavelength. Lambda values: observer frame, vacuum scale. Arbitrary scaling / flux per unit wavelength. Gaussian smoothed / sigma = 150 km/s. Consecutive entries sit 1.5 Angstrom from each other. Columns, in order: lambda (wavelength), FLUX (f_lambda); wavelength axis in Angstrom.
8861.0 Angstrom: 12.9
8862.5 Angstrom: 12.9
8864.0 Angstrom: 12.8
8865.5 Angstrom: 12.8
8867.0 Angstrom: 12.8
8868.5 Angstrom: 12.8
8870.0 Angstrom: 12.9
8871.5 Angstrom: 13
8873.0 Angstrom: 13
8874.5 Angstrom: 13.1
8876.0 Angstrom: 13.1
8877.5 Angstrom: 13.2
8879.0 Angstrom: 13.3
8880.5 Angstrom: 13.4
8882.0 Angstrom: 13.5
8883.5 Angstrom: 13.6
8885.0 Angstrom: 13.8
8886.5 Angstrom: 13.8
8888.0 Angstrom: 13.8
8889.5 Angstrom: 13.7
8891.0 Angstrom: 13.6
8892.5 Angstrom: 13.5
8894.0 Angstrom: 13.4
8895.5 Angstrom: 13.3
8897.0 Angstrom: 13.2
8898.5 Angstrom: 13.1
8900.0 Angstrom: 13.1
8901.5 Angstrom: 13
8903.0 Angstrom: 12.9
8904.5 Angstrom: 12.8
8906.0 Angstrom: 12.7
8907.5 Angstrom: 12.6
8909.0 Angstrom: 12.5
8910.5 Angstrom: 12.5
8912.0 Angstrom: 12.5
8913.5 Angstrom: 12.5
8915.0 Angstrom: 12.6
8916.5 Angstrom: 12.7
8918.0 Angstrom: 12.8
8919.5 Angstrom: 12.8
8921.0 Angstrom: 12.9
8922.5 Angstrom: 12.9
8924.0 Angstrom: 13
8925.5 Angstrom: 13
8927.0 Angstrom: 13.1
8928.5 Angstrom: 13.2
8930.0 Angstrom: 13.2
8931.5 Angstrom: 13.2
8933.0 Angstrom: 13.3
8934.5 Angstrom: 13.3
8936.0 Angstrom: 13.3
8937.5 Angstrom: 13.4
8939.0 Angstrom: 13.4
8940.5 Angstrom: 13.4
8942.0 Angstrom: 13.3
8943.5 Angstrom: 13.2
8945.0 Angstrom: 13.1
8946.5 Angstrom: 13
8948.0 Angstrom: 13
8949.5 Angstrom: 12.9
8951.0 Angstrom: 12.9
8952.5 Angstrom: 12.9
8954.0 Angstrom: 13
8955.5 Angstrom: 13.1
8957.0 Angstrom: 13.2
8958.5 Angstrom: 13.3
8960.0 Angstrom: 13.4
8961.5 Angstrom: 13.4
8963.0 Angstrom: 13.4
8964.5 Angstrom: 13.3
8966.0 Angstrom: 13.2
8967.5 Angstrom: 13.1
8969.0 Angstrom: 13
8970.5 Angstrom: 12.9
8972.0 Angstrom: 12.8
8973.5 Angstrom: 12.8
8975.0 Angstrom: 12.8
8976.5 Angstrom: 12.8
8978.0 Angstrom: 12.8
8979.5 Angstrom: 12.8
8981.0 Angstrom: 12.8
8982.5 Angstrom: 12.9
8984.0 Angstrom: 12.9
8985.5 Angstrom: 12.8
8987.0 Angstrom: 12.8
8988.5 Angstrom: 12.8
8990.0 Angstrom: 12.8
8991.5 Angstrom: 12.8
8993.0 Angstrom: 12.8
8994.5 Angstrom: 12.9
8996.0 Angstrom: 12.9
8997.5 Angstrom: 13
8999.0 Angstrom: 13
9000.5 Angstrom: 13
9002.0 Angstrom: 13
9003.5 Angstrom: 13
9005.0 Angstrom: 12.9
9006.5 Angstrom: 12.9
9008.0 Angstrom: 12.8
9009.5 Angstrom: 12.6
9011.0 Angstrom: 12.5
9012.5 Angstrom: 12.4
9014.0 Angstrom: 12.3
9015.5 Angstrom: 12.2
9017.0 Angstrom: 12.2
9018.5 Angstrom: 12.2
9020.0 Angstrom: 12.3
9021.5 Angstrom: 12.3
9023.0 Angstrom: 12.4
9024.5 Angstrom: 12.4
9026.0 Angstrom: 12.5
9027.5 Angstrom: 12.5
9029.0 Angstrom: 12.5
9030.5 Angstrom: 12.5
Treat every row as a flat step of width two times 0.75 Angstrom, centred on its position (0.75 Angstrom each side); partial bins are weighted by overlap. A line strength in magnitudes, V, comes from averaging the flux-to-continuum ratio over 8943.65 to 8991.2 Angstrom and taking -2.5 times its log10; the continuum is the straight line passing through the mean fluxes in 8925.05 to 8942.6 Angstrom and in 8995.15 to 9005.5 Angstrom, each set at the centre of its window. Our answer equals 0.01 mag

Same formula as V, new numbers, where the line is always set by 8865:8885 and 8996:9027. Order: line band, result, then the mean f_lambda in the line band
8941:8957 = -0.02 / 13.1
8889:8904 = -0.02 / 13.3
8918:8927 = 0.00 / 12.9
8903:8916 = 0.03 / 12.6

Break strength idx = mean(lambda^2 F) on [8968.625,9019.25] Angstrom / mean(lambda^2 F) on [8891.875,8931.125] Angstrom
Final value 1.01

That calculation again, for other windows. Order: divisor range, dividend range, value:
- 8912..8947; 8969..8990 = 0.99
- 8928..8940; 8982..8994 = 0.98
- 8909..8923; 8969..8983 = 1.03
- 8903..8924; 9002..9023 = 1.01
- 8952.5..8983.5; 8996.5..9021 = 0.98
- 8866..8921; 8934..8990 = 1.01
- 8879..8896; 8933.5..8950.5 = 0.98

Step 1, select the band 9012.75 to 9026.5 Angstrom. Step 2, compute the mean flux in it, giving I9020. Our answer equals 12.3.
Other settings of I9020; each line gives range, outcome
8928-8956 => 13.2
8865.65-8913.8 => 13.1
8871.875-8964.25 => 13.1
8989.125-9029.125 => 12.6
